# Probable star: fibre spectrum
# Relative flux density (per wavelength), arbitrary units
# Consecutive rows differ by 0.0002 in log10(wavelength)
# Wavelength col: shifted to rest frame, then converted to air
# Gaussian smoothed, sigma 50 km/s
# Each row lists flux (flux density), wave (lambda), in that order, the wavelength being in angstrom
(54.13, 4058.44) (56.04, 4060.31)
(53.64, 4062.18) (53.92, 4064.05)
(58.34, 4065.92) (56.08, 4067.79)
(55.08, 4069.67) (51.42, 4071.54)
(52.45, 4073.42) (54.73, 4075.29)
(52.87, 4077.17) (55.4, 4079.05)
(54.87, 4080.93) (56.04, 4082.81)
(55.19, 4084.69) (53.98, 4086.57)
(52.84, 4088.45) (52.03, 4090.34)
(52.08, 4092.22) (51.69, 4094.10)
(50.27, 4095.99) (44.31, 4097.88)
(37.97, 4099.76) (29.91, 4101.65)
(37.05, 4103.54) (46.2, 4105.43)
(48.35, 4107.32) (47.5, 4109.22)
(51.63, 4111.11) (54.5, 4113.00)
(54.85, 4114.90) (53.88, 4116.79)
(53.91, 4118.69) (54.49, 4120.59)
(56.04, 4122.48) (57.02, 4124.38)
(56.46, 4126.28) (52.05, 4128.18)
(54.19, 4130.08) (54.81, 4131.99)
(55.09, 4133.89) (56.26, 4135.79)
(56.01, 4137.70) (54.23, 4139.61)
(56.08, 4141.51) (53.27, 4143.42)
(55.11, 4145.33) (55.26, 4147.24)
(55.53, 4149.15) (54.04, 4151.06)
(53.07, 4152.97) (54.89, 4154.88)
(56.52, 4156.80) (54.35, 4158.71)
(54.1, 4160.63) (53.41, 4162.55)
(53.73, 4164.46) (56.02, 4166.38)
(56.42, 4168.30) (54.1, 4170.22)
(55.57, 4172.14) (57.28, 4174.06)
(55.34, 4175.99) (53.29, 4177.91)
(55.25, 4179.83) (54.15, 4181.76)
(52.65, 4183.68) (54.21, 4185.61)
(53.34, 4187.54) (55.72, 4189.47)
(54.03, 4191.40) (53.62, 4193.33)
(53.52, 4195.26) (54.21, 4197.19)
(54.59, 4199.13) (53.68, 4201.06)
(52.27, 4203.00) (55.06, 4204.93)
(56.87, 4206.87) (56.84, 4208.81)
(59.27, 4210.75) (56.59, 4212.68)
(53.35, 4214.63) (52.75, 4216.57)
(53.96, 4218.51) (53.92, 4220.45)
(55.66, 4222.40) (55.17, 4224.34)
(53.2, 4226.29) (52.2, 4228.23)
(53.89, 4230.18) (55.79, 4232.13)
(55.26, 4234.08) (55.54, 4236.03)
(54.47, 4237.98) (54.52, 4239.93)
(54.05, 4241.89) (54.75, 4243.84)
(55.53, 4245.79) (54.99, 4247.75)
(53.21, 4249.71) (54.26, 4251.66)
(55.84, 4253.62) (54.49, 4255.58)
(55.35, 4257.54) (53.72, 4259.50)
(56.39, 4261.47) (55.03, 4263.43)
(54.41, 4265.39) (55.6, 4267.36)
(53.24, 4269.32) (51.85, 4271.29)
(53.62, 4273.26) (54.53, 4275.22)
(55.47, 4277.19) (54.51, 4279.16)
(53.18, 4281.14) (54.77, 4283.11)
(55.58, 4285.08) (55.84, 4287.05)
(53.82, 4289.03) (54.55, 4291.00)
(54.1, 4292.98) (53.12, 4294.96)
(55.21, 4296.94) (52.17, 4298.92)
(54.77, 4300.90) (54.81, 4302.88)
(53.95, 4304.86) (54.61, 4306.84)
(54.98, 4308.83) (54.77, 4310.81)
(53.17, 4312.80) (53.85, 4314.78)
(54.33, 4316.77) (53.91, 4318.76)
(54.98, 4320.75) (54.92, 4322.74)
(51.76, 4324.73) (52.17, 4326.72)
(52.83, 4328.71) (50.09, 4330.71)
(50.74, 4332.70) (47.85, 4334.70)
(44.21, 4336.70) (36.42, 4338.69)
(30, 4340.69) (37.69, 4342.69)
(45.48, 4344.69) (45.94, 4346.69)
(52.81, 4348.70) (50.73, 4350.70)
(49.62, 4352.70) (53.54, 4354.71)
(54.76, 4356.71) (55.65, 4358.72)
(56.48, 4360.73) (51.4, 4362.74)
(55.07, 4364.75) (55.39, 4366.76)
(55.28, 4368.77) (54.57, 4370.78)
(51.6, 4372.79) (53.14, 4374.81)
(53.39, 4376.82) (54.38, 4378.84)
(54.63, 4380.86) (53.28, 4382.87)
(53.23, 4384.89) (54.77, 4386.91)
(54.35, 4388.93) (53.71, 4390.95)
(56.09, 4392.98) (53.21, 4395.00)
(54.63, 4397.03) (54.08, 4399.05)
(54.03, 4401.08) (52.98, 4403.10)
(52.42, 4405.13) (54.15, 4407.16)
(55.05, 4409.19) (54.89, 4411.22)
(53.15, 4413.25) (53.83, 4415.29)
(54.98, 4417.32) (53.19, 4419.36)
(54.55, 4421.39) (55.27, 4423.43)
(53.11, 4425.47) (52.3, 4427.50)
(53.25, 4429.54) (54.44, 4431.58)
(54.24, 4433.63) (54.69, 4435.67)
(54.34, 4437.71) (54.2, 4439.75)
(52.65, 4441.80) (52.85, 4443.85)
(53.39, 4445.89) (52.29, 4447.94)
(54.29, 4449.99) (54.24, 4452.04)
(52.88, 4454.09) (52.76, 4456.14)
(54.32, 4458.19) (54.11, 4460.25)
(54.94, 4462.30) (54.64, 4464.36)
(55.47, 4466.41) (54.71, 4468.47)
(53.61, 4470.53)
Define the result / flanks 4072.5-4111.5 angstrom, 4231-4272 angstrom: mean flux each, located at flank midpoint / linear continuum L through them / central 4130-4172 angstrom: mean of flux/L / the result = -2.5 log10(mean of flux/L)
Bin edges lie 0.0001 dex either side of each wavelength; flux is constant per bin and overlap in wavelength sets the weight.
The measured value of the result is -0.07 mag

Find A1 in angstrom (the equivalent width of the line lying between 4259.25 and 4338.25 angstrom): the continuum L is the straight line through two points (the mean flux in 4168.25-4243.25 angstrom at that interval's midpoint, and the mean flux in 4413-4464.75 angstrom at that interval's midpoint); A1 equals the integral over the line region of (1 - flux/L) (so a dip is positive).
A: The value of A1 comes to 1.23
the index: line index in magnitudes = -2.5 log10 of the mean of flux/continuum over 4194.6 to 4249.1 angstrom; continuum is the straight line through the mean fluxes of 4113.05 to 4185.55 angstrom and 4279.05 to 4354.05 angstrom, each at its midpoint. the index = -0.03 mag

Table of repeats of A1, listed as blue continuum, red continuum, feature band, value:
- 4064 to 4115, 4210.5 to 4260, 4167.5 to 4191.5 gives -0.74 angstrom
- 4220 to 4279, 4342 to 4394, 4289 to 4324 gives -0.38 angstrom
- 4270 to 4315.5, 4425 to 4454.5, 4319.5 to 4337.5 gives 0.96 angstrom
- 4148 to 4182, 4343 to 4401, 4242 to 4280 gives -0.37 angstrom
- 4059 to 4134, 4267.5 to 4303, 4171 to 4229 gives -1.54 angstrom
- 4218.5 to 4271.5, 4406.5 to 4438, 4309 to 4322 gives 0.03 angstrom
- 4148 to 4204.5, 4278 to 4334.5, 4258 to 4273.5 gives -0.09 angstrom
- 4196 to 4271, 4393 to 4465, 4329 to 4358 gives 4.04 angstrom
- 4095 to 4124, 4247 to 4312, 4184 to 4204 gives -1.00 angstrom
